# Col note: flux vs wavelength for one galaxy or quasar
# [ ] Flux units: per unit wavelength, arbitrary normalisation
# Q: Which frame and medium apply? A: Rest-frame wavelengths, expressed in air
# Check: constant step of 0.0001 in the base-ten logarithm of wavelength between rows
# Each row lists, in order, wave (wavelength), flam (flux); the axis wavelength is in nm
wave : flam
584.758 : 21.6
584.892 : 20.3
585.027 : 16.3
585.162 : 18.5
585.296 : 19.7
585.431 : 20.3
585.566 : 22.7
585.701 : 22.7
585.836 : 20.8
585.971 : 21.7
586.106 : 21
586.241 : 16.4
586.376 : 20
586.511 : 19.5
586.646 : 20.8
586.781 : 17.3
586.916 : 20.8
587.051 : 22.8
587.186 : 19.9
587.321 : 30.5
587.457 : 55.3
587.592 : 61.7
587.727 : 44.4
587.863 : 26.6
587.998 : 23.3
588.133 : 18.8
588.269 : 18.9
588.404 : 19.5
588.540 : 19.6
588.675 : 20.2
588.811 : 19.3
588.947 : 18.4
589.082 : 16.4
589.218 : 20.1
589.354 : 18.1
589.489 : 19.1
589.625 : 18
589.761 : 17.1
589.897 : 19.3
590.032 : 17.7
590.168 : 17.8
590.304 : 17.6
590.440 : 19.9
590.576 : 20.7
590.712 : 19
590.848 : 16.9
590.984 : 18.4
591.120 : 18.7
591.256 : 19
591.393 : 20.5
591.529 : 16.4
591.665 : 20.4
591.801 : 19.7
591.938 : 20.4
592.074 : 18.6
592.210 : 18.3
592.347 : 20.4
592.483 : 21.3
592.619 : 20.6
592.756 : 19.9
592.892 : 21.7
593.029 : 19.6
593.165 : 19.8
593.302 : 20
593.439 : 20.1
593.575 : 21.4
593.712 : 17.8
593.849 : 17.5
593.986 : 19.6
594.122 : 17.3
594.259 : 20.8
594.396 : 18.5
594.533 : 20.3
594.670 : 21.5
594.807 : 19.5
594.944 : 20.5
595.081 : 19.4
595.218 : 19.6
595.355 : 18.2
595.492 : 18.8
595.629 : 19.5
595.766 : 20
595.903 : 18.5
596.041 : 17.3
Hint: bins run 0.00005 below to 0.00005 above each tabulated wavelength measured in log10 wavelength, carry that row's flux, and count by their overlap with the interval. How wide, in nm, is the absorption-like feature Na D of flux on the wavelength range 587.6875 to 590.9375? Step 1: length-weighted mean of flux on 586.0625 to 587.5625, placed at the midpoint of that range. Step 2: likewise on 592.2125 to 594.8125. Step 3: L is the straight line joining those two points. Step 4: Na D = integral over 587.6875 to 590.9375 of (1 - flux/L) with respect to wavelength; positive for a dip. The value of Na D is 0.44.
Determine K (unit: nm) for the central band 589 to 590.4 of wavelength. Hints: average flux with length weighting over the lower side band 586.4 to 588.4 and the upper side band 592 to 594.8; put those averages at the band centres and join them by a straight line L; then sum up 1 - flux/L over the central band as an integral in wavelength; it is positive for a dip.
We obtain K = 0.38 nm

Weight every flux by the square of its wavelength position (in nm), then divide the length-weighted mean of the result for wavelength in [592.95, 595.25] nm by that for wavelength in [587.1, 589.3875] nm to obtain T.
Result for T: 0.75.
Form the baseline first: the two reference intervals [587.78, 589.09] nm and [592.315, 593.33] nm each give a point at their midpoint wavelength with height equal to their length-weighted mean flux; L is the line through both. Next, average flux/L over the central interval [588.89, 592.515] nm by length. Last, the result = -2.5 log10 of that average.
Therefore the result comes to 0.093 mag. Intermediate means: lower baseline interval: 20.5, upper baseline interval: 20.4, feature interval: 18.8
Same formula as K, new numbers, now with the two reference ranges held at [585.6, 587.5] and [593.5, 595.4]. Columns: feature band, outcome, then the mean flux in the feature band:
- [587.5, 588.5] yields -0.37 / 30.8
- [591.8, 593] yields 0.02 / 20.1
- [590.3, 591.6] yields 0.14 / 18.8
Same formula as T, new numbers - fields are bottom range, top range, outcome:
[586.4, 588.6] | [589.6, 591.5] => 0.69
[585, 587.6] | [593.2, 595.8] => 0.84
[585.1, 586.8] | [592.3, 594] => 1.01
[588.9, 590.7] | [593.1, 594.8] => 1.07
